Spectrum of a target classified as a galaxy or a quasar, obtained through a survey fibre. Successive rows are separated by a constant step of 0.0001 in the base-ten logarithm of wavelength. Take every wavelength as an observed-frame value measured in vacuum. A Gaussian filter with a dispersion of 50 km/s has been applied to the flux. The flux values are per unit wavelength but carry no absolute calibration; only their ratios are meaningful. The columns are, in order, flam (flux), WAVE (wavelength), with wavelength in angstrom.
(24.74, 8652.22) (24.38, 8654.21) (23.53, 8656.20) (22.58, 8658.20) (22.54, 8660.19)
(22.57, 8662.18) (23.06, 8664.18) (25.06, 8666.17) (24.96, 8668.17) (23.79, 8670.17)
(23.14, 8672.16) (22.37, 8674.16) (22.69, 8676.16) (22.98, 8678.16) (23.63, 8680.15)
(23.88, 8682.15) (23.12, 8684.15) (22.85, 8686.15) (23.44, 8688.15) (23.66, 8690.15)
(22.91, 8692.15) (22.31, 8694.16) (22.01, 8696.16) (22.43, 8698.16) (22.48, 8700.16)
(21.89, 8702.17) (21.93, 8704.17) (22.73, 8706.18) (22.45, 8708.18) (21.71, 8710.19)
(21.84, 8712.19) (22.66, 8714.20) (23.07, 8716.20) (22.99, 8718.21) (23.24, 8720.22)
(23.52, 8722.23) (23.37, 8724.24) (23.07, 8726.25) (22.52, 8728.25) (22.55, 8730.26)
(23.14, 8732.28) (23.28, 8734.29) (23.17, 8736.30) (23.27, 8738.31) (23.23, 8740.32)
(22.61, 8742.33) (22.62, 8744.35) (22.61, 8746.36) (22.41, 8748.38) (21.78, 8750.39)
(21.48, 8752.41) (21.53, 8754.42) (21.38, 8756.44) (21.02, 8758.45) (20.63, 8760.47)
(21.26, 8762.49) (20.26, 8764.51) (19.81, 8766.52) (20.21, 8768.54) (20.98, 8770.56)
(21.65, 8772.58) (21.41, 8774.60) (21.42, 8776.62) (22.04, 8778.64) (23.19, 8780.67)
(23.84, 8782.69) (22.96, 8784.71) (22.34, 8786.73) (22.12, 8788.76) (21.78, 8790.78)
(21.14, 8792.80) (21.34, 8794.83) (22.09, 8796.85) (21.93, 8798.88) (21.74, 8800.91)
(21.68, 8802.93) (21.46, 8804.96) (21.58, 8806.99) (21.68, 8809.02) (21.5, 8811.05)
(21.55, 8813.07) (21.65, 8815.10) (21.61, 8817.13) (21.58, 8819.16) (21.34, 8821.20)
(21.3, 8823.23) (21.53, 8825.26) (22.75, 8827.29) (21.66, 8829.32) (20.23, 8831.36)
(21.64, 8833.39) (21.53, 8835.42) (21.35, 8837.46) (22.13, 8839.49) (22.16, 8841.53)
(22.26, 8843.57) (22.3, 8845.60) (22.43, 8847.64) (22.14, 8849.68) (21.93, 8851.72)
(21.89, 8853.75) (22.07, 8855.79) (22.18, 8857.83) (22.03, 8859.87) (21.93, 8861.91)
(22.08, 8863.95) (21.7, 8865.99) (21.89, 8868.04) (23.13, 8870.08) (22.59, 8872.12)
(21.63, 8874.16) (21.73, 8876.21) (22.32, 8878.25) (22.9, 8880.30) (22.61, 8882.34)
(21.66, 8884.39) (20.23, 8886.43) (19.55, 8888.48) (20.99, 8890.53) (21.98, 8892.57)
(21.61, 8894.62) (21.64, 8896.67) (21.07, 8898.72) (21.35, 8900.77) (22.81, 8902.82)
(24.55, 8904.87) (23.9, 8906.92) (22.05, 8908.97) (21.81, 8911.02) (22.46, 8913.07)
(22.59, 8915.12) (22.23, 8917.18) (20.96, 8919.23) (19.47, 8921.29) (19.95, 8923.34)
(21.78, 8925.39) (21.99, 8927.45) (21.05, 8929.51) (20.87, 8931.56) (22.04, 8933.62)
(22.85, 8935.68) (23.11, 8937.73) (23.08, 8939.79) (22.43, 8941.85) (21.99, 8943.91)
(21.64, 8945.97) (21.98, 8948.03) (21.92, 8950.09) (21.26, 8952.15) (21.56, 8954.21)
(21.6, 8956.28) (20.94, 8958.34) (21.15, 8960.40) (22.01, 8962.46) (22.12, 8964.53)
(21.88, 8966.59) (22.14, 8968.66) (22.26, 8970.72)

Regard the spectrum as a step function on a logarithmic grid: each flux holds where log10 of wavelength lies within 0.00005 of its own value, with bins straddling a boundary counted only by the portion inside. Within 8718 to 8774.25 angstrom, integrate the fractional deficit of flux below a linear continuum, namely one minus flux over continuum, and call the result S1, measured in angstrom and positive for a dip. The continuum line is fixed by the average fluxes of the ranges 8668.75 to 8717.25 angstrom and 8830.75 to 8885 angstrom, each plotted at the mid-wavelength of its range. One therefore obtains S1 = 1.1 angstrom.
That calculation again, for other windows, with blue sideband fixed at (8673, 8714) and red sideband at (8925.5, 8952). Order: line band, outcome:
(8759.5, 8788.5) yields 1.1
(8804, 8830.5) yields 0.9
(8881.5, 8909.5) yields 0.4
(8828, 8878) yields 0.7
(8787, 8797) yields 0.3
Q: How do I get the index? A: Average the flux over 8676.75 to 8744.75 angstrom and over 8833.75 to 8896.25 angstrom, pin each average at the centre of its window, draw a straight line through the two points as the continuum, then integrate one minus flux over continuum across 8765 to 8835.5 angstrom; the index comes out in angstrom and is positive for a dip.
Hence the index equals 2.0 angstrom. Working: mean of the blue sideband 22.8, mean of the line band 21.7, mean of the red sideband 21.9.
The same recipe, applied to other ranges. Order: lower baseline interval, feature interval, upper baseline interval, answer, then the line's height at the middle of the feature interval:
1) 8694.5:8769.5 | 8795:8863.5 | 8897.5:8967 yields 0.9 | 22.1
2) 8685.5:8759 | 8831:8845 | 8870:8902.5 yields 0.2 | 21.9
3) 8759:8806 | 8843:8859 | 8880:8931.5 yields -0.4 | 21.7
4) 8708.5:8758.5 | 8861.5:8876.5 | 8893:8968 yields 0.0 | 22.1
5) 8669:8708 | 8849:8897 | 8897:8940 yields 0.6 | 22.1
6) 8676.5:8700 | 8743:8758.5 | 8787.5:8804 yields 0.2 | 22.3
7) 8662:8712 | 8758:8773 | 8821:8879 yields 1.2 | 22.5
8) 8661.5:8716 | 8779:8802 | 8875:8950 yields 0.2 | 22.4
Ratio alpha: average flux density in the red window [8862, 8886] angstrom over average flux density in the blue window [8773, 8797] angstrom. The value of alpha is 1.0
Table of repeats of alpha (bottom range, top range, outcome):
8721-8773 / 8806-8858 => 0.99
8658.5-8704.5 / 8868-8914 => 0.96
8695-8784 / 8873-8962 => 0.98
